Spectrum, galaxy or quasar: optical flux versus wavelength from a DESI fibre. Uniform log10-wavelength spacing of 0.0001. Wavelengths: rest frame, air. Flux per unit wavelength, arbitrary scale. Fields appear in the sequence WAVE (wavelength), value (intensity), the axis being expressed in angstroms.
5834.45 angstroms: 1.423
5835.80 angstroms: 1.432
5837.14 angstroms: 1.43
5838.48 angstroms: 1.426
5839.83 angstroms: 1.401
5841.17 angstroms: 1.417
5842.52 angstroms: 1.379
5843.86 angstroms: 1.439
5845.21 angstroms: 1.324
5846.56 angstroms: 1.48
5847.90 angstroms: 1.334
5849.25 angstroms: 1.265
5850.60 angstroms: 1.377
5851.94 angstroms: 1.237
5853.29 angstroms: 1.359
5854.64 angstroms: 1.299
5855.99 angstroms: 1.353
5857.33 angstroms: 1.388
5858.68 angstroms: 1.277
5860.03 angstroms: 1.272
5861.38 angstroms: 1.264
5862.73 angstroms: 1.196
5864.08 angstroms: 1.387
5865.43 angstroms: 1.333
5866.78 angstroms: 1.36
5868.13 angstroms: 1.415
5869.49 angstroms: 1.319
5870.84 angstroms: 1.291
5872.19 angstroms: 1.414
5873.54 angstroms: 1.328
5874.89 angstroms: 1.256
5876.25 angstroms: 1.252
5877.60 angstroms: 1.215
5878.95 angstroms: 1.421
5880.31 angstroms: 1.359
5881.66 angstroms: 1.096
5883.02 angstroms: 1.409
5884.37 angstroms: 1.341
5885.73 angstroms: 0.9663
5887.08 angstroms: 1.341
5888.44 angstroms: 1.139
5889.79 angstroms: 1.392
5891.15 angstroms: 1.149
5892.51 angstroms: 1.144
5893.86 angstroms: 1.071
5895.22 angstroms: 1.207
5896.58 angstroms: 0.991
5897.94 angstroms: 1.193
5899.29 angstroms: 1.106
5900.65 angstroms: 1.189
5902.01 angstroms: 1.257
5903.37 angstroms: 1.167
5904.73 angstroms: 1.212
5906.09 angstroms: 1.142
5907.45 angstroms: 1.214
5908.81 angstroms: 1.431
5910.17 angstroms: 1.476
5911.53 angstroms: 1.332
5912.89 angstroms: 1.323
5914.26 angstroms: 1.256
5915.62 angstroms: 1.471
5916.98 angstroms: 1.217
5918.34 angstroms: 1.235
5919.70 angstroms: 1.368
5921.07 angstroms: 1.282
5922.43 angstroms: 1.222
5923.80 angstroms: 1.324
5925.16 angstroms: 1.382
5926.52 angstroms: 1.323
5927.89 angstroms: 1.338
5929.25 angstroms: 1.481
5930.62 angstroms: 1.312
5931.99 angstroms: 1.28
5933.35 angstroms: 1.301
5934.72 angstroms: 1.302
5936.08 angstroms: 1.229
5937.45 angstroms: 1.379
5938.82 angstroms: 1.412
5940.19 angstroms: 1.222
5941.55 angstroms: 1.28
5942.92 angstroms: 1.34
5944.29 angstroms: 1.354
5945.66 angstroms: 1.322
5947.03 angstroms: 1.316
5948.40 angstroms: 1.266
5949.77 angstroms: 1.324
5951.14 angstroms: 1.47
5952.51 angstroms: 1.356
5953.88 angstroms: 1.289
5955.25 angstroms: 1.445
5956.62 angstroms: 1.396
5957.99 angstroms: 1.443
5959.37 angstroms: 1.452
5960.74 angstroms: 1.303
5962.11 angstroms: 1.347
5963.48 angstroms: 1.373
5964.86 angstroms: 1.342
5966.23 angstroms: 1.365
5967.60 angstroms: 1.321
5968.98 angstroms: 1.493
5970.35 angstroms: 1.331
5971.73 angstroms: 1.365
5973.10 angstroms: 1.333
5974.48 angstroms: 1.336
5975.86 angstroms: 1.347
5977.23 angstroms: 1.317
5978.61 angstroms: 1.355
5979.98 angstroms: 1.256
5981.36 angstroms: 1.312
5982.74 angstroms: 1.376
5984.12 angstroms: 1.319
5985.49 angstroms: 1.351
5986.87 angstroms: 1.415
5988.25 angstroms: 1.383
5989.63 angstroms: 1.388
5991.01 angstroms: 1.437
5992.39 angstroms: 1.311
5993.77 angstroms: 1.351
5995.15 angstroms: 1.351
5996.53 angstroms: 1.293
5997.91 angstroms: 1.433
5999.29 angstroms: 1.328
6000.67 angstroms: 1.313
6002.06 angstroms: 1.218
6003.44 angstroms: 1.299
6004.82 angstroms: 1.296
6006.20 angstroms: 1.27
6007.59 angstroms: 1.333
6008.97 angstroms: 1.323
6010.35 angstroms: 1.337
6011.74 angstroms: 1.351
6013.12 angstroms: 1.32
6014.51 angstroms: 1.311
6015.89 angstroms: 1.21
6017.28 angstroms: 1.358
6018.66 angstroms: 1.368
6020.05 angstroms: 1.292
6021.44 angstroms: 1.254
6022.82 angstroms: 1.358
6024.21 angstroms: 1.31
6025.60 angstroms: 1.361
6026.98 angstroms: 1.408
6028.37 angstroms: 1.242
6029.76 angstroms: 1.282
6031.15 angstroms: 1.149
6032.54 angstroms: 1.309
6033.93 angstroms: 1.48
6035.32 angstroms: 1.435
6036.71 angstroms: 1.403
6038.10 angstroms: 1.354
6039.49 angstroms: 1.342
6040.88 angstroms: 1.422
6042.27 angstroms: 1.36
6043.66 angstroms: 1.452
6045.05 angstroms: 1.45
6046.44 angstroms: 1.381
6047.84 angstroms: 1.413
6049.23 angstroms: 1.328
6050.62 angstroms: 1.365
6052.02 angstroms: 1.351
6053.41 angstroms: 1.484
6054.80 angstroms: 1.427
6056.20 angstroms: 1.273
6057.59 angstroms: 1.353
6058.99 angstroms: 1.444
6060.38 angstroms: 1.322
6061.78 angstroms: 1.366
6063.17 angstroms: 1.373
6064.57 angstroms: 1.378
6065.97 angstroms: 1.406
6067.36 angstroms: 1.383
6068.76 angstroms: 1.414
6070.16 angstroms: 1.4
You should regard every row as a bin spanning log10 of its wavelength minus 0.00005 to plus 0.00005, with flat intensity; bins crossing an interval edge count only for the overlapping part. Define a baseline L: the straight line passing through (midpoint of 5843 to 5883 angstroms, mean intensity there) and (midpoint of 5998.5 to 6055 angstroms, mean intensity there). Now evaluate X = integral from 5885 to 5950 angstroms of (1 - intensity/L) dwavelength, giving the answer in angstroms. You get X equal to 2.88 angstroms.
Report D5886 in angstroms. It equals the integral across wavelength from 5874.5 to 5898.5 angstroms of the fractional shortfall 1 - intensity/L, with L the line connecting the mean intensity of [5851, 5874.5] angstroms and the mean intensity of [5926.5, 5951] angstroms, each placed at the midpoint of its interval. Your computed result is 1.9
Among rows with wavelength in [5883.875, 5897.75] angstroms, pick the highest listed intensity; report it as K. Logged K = 1.392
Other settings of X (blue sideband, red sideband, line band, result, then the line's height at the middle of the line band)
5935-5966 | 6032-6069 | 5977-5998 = 0.2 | 1.36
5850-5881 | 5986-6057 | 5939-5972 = -0.5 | 1.34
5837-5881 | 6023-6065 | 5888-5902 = 1.9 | 1.35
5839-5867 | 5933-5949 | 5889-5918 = 1.9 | 1.32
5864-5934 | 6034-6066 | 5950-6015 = -0.6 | 1.34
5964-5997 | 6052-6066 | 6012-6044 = 0.7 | 1.37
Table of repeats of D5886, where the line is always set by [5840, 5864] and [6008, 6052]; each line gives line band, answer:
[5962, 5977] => -0.2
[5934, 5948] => 0.3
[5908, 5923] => 0.1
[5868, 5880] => 0.2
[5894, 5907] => 1.7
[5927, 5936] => 0.1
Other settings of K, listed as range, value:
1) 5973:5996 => 1.437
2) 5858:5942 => 1.481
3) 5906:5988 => 1.493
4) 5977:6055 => 1.484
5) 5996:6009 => 1.433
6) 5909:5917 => 1.476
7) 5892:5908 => 1.257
